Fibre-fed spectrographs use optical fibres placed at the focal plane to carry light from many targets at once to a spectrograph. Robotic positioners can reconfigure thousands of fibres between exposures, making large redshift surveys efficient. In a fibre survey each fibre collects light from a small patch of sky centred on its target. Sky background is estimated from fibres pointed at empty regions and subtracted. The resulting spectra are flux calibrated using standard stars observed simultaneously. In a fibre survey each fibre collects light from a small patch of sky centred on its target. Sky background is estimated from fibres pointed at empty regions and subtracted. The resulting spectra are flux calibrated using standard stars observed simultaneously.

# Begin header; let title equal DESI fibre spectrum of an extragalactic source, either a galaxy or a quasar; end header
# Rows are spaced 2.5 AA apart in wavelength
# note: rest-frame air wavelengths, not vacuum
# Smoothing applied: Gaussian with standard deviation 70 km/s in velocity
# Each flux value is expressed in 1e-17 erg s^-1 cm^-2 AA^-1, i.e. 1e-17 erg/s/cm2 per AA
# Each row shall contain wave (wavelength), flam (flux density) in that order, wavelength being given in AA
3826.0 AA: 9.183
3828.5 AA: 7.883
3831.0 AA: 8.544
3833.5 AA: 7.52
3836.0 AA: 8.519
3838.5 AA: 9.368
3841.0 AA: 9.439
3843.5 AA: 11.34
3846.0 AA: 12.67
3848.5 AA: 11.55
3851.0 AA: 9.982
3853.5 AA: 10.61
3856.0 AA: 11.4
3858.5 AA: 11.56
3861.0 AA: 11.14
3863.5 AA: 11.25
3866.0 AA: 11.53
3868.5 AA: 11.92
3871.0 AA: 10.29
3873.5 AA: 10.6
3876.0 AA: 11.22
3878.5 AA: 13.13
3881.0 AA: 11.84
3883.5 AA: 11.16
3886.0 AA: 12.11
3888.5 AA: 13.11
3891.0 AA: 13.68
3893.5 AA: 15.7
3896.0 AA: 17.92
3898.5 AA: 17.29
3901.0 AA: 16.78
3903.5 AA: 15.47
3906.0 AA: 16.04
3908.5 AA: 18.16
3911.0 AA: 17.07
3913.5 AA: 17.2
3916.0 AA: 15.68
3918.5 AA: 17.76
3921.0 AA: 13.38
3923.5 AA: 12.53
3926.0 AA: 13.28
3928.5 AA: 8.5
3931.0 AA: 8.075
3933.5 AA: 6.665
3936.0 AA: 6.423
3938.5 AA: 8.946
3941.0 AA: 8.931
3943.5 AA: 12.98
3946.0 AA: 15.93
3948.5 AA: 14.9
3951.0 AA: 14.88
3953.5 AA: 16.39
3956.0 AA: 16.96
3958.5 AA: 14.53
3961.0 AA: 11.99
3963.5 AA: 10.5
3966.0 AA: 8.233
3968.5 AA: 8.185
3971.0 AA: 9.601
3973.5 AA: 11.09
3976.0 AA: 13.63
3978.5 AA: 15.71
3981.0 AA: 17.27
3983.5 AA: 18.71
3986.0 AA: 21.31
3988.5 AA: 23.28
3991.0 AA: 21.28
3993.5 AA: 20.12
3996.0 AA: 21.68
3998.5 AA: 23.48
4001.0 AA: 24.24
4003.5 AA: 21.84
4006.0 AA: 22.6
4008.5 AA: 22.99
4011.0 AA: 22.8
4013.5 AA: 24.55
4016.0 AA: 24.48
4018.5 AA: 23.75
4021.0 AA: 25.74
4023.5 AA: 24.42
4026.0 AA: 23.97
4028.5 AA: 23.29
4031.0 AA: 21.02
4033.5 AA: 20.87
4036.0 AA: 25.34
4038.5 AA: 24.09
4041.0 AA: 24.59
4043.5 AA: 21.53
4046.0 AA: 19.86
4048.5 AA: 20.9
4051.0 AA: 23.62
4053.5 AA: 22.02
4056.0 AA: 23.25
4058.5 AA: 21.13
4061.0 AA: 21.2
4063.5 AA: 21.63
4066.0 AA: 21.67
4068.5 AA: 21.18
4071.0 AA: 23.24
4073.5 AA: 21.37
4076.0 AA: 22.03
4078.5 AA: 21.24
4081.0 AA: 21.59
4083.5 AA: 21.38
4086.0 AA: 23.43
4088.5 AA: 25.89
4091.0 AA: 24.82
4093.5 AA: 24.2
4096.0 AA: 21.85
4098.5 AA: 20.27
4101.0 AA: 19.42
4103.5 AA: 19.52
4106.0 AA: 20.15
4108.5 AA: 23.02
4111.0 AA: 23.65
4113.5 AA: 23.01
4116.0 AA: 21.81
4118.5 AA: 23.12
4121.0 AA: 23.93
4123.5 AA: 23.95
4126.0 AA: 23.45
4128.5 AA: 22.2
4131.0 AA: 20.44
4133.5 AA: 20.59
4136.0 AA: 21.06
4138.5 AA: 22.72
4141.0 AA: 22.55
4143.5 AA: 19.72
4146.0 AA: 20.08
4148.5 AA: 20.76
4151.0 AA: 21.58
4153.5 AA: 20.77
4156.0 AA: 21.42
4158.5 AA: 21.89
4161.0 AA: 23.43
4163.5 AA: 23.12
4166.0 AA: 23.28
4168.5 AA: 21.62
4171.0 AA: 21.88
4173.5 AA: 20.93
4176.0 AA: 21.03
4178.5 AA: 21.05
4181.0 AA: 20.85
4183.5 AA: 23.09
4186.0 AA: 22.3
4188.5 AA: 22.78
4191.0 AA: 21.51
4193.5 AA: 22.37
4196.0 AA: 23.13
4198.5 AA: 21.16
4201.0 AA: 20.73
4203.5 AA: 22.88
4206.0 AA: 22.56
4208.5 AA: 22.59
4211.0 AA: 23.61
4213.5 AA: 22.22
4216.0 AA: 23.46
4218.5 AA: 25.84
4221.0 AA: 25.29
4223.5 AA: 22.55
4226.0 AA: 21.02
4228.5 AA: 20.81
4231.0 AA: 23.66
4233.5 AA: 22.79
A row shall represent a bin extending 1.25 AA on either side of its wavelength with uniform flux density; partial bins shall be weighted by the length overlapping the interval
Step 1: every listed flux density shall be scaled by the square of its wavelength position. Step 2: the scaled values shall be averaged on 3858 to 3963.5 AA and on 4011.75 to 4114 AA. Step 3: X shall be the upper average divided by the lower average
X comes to 1.8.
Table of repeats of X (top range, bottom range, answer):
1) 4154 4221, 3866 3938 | 1.95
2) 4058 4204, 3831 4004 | 1.78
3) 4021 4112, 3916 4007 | 1.58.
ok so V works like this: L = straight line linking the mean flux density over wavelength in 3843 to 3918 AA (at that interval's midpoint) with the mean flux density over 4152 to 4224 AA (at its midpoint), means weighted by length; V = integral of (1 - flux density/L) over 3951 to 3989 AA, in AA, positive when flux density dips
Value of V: 4.0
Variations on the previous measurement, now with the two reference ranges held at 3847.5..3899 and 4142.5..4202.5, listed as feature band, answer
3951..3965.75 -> 1.16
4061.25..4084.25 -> -3.89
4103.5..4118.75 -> -1.86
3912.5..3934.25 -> 1.80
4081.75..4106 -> -3.76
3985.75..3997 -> -3.92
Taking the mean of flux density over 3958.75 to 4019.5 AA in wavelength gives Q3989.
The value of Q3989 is 18.4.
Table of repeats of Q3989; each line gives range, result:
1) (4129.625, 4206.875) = 21.7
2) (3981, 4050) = 22.6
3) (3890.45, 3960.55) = 14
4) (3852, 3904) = 12.8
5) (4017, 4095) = 22.7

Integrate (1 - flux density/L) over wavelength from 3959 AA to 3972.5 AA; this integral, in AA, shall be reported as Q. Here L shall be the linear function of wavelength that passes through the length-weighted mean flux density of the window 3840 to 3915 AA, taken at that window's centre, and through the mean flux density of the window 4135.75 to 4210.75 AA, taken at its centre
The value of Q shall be 4.9 AA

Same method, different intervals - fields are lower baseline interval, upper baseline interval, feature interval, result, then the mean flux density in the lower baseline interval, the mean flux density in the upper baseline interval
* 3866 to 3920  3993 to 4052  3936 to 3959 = 6.0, 14.4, 23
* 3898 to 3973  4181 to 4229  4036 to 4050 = -4.7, 13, 22.6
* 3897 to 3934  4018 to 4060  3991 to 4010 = -2.0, 14.4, 22.9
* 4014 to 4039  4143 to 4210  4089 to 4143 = 0.9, 23.7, 21.8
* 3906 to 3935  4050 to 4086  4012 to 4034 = -4.9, 13.5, 21.9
